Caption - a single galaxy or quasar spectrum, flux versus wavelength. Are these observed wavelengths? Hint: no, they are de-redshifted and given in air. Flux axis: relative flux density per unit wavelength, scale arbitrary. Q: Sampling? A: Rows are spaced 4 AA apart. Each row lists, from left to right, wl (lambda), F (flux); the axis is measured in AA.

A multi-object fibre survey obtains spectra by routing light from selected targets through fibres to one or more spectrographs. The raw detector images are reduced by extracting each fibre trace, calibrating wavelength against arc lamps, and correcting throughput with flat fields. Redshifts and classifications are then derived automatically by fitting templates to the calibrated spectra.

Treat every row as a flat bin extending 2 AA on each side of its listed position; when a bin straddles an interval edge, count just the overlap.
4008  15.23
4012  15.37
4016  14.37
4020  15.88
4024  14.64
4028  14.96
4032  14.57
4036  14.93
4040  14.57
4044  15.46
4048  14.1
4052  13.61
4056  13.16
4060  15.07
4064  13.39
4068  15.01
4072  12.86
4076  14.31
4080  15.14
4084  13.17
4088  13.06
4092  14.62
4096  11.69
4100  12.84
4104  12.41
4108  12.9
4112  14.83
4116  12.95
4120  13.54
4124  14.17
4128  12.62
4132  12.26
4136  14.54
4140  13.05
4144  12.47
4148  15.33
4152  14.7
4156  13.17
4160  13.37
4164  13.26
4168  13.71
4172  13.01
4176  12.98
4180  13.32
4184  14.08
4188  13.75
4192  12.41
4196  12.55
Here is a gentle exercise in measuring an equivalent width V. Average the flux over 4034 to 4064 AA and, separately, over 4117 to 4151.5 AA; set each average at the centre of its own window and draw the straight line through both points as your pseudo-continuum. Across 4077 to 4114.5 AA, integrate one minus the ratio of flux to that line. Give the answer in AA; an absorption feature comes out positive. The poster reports 1.3 AA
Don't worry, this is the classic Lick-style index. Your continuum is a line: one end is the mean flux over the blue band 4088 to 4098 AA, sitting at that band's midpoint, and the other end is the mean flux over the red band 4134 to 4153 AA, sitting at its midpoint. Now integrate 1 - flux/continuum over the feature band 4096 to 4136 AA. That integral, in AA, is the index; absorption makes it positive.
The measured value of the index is 1.1 AA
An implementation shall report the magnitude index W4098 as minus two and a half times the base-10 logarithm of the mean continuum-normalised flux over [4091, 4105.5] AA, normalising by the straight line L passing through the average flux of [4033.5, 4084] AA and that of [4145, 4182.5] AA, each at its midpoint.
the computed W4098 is 0.100 mag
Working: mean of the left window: 14.3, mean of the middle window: 12.8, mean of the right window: 13.6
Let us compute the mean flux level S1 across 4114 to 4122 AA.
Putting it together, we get 13.2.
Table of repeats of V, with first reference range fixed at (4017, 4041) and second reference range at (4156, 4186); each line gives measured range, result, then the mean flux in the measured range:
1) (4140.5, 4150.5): -0.1 AA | 13.8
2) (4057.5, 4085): 0.6 AA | 14.2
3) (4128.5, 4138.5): 0.4 AA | 13.3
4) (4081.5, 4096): 0.9 AA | 13.4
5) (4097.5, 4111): 1.2 AA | 12.8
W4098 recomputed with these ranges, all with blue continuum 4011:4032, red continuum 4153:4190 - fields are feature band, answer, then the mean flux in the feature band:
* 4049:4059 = 0.08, 13.6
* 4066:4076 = 0.04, 14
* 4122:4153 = 0.01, 13.6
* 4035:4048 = -0.01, 14.9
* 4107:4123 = 0.03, 13.6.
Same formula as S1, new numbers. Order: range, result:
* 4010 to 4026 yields 15.1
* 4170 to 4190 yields 13.4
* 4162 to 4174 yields 13.3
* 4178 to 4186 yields 13.7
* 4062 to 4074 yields 13.8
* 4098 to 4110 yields 12.7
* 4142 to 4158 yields 13.9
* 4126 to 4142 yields 13.1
